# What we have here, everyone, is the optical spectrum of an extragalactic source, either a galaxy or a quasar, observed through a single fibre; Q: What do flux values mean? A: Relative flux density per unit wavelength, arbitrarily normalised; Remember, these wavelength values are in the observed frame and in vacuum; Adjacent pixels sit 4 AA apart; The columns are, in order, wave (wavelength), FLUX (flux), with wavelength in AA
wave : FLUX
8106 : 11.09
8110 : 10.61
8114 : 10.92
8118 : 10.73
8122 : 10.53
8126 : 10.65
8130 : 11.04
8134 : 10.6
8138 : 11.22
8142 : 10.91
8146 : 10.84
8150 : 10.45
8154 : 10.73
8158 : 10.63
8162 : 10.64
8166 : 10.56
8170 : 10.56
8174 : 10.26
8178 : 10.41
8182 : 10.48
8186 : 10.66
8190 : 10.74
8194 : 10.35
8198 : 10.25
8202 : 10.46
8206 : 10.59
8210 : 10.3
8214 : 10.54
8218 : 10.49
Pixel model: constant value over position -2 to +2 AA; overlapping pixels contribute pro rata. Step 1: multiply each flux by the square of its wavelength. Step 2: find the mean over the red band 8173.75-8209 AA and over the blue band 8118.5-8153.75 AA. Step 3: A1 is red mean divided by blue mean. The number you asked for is 1.0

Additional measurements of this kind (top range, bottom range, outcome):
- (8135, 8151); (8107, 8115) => 1.02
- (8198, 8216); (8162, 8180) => 1.01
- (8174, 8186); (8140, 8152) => 0.98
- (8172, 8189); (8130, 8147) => 0.97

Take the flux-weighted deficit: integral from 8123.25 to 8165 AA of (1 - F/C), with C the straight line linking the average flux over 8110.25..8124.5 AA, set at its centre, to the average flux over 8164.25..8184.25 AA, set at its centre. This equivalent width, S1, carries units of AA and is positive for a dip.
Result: -0.7 AA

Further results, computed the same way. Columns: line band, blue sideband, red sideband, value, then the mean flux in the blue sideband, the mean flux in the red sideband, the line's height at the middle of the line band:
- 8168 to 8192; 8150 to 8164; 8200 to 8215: 0.09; 10.6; 10.5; 10.6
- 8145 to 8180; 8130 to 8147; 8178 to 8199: 0.52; 10.9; 10.5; 10.7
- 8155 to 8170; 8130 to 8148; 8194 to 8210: 0.15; 10.9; 10.4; 10.7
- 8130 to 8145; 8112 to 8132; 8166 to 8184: -0.35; 10.8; 10.4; 10.7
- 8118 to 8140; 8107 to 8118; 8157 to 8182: -0.20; 10.8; 10.5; 10.7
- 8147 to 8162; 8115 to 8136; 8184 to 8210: 0.00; 10.7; 10.5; 10.6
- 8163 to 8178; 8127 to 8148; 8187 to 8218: 0.31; 10.9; 10.5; 10.7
